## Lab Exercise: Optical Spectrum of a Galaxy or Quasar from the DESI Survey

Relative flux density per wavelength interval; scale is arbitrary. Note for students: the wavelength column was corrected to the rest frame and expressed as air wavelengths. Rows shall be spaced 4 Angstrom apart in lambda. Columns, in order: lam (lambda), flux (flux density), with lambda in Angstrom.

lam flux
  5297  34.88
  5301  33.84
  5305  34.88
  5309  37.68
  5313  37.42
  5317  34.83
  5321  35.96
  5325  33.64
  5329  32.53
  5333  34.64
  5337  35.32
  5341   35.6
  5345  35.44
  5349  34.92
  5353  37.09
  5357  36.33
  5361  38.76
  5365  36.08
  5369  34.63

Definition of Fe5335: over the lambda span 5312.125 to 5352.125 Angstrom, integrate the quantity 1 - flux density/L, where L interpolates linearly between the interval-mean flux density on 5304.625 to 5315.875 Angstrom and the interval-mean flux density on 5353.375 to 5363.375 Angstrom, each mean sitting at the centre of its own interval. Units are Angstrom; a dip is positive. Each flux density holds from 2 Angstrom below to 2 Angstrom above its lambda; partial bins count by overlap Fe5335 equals 2.2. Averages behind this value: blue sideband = 36.8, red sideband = 37.4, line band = 35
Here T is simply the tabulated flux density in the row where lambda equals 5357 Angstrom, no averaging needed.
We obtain 36.33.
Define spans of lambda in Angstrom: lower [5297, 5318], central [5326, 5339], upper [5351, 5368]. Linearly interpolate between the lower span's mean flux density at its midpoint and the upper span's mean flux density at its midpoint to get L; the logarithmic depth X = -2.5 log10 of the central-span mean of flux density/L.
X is 0.07 mag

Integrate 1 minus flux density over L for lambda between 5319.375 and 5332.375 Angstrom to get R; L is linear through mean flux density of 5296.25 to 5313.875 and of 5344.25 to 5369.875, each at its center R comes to 0.68 Angstrom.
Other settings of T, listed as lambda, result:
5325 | 33.64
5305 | 34.88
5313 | 37.42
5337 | 35.32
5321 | 35.96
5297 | 34.88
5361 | 38.76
